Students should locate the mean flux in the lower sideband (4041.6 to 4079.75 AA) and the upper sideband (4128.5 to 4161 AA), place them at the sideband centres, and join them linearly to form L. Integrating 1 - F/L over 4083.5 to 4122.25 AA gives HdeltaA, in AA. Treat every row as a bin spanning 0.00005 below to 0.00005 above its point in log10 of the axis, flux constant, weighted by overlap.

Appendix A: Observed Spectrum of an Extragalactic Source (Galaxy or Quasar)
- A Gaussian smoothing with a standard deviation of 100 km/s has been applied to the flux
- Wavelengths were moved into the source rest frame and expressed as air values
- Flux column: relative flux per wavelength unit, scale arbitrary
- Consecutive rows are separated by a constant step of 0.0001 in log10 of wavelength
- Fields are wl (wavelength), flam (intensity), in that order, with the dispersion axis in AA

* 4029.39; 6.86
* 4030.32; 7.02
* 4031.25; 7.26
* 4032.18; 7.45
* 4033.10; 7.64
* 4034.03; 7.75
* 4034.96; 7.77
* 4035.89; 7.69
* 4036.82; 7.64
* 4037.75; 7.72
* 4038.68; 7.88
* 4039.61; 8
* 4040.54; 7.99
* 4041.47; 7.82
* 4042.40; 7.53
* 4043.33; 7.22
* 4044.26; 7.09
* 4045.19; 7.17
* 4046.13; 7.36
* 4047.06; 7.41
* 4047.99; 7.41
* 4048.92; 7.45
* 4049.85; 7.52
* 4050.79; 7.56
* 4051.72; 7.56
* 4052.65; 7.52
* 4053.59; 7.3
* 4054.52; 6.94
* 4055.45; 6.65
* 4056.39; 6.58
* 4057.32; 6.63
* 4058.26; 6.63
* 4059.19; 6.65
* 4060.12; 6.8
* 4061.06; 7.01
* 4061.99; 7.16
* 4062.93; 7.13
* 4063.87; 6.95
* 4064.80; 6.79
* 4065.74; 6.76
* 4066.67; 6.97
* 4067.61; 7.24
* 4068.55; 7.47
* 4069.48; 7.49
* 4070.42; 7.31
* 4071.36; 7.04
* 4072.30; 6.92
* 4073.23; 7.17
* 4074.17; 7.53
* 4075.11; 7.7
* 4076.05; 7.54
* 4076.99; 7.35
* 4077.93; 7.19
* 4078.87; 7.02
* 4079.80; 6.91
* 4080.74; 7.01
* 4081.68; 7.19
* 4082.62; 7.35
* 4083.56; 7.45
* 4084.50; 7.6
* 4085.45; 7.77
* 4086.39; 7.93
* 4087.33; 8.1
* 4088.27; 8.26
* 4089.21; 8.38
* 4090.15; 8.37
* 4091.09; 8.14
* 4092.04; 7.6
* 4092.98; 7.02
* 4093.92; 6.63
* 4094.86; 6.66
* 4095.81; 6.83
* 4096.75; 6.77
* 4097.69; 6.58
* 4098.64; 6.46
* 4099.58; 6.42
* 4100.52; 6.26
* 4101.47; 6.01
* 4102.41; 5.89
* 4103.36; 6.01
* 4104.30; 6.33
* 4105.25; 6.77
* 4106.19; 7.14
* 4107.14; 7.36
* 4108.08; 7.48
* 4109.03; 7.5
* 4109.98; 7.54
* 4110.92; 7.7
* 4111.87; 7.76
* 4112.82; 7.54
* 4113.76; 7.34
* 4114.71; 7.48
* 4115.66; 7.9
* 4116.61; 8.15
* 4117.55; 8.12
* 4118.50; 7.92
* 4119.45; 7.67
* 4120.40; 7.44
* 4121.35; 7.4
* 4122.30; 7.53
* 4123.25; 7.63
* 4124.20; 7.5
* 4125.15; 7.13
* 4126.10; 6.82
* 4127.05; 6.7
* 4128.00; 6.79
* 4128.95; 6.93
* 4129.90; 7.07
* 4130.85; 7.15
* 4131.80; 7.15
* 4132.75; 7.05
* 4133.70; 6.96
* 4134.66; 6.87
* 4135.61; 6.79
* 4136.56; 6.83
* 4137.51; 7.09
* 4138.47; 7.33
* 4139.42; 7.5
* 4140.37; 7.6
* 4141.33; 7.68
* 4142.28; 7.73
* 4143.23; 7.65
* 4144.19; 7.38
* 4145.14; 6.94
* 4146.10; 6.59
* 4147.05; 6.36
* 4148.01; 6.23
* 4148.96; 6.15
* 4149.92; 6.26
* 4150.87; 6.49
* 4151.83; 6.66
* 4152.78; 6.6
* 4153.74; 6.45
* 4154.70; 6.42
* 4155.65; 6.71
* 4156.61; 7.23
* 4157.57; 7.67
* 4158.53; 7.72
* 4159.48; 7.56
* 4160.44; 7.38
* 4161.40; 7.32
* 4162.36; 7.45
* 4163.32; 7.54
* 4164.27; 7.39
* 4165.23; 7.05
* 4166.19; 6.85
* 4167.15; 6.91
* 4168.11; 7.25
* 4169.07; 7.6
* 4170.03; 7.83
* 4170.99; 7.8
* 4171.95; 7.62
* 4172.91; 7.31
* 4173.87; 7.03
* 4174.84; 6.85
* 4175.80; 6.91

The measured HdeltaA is -1.2 AA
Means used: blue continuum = 7.17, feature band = 7.31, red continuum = 7.01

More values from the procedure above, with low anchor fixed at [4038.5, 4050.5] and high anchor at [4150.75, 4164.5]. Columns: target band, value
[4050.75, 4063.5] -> 0.82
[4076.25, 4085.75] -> 0.14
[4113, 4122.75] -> -0.58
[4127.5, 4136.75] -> 0.32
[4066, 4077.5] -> 0.19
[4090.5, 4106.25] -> 1.40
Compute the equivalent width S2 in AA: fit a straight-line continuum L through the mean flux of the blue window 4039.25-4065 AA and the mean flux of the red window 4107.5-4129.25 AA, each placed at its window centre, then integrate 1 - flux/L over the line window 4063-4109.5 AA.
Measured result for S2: 1.2 AA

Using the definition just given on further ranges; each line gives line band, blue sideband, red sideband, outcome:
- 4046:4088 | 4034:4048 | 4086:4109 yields 0.7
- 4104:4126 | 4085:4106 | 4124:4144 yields -1.2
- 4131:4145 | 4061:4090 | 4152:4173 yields 0.1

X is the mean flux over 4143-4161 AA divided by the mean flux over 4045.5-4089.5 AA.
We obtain 0.9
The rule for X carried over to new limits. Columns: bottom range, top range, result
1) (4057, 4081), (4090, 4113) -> 0.98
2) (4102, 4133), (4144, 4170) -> 0.96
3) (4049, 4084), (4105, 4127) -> 1.05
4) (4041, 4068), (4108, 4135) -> 1.04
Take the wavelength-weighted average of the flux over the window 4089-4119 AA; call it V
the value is 7.18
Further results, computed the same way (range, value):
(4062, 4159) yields 7.17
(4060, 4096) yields 7.33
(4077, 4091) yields 7.62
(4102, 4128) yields 7.32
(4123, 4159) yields 6.99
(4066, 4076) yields 7.28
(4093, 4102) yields 6.54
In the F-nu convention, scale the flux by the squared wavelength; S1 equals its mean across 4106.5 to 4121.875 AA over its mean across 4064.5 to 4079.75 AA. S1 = 1.08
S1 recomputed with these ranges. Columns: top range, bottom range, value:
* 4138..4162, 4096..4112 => 1.06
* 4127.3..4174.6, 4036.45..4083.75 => 1.02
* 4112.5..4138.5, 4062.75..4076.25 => 1.04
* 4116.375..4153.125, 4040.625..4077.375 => 1.03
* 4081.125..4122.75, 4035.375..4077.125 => 1.03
